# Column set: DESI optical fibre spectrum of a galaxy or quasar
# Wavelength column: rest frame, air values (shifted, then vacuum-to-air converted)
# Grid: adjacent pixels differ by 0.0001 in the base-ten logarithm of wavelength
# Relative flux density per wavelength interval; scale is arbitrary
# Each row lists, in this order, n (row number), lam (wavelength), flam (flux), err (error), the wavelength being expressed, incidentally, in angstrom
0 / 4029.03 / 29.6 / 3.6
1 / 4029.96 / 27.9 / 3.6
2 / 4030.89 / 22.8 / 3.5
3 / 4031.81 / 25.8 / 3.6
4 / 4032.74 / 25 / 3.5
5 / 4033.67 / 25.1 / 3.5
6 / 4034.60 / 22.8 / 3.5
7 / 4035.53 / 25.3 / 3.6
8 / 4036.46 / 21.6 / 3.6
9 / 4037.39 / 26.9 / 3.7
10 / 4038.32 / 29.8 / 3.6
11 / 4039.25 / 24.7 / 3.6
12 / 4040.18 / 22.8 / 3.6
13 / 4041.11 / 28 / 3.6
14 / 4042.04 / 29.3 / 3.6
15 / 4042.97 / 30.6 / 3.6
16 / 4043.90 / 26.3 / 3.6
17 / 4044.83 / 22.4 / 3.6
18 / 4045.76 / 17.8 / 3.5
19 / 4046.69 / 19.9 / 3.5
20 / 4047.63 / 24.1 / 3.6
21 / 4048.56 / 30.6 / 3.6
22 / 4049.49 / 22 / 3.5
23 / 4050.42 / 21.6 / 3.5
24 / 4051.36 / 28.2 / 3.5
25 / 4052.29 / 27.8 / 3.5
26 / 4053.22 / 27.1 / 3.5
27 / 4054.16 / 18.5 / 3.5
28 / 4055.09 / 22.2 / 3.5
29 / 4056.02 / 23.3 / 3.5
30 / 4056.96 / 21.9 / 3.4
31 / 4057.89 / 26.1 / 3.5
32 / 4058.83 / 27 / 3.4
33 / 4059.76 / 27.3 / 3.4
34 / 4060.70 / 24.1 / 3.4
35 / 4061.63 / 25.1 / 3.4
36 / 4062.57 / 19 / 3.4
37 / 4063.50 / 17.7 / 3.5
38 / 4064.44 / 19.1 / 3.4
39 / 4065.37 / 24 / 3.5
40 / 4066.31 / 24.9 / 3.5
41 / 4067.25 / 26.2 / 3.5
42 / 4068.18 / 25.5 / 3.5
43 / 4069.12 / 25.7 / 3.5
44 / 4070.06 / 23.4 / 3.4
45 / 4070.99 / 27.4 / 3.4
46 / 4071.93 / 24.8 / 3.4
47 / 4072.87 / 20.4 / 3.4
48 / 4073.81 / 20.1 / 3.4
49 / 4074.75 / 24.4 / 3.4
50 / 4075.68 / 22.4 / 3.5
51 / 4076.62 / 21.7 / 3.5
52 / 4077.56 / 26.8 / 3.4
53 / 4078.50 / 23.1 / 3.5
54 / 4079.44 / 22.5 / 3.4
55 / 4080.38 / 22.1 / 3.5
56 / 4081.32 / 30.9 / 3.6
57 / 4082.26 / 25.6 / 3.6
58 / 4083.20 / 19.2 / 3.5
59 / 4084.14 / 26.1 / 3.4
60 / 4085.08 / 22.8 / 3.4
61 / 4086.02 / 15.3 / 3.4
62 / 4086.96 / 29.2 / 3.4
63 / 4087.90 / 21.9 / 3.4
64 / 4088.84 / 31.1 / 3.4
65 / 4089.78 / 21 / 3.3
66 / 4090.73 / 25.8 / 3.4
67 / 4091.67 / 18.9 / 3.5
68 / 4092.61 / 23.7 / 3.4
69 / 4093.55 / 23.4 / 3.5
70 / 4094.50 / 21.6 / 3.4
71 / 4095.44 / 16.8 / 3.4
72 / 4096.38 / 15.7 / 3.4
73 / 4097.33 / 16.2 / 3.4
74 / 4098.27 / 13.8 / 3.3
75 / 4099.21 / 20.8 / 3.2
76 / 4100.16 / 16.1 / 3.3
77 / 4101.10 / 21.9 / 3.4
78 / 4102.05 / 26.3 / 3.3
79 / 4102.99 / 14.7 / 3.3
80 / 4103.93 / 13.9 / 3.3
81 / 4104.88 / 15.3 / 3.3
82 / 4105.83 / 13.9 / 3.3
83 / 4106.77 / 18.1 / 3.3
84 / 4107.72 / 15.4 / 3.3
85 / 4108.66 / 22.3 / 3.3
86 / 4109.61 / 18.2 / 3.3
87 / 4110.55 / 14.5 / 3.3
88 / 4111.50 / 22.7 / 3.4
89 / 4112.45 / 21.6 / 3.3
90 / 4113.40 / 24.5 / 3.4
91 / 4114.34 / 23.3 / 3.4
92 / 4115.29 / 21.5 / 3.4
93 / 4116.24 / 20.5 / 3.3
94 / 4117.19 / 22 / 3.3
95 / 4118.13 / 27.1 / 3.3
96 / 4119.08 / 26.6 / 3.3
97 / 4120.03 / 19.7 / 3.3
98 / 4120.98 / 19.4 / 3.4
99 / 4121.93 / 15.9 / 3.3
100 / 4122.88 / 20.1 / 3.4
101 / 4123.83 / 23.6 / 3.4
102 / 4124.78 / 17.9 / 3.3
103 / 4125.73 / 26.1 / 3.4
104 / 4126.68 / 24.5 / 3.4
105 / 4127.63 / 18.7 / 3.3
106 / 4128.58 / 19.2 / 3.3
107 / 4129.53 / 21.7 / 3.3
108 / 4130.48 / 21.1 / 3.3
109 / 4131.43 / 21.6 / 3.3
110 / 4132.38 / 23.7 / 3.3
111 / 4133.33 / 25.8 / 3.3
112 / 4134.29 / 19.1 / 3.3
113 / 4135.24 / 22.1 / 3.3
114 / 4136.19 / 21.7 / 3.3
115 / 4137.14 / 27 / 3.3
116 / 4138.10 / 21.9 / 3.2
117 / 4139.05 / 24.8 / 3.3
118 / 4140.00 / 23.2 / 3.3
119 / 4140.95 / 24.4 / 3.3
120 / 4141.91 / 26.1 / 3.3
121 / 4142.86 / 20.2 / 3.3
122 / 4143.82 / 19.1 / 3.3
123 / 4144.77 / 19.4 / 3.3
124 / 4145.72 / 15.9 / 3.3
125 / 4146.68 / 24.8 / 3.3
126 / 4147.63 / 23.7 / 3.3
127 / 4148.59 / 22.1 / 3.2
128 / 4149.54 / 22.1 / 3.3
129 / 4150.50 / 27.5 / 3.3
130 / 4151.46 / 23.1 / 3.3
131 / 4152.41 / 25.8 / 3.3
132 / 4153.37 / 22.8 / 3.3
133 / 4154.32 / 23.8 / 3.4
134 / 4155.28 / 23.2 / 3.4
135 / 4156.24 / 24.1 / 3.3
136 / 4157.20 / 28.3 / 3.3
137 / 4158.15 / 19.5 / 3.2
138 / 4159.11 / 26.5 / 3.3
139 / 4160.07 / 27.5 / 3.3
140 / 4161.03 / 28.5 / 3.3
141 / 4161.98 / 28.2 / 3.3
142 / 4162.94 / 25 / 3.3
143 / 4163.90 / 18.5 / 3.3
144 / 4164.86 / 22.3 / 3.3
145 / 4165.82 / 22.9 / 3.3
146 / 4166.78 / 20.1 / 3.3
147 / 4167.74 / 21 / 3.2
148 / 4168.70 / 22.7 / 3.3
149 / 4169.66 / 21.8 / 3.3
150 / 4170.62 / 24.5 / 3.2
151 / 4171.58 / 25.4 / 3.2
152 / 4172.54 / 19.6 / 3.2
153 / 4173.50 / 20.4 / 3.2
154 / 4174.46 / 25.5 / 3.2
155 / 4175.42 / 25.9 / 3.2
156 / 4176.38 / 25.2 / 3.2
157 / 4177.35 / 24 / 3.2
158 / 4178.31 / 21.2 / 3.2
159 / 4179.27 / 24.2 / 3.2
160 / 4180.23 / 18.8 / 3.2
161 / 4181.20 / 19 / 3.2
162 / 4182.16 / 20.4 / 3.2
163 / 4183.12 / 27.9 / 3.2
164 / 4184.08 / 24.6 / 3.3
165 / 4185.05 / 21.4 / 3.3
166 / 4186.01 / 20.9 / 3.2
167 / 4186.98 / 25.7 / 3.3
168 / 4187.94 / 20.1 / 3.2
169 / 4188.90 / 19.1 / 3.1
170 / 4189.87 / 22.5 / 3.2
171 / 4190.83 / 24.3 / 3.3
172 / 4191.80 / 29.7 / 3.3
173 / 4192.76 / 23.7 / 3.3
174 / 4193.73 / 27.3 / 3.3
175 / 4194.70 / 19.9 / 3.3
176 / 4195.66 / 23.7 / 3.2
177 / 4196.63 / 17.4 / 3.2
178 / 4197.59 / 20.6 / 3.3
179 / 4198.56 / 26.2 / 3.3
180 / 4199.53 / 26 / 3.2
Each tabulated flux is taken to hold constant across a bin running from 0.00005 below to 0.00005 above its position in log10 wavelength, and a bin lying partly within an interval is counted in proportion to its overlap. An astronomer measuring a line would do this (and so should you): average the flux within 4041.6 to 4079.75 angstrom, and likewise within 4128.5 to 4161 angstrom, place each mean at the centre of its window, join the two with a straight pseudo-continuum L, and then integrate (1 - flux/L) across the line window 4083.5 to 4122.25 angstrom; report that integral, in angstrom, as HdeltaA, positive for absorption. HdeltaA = 5.05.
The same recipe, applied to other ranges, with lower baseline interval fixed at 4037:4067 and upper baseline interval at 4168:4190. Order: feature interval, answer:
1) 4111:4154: 1.7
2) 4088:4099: 1.4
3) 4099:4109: 2.4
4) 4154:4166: -0.9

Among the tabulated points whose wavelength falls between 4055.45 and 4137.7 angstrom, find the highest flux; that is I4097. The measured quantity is 31.1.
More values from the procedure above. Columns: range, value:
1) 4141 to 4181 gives 28.5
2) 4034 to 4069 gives 30.6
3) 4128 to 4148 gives 27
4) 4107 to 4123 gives 27.1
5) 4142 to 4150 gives 24.8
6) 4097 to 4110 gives 26.3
